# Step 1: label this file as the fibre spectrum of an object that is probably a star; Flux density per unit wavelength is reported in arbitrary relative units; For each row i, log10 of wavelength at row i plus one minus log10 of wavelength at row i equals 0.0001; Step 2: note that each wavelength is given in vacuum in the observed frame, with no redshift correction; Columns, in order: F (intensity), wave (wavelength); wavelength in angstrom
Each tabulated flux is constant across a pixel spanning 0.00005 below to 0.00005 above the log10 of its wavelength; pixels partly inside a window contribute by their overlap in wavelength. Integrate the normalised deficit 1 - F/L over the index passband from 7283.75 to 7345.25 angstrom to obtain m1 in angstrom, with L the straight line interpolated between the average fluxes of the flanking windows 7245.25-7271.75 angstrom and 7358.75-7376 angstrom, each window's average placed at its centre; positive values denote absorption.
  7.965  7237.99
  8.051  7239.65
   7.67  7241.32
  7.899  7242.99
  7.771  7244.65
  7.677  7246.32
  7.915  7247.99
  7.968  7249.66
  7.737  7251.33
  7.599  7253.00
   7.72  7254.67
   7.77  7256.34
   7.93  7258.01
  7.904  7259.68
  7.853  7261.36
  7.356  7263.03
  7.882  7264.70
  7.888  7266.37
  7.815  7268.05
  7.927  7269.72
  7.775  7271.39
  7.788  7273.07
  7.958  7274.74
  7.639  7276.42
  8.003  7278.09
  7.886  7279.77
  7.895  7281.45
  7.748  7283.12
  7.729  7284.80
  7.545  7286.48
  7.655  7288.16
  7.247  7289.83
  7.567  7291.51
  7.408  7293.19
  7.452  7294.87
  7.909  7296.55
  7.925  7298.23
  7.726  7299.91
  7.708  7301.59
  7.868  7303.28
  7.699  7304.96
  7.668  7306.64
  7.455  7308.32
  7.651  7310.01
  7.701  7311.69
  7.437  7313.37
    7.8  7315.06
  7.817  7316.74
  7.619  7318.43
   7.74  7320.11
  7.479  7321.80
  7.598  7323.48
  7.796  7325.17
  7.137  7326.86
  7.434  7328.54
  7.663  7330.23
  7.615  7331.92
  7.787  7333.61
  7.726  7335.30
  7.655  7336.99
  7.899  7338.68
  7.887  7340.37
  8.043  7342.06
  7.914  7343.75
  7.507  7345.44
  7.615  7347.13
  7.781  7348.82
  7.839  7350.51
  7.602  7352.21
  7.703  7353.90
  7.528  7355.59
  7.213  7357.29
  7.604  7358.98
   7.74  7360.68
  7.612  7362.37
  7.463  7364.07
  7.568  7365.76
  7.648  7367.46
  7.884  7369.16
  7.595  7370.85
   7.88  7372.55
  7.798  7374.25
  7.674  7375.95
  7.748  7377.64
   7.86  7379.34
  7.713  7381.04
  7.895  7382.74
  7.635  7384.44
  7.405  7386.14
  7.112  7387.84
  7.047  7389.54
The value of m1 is 0.6 angstrom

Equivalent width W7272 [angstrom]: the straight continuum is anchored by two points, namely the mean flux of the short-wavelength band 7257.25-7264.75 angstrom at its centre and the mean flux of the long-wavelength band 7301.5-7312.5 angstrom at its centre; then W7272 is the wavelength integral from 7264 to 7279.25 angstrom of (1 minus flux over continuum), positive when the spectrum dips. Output -0.2 angstrom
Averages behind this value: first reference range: 7.77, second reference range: 7.67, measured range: 7.85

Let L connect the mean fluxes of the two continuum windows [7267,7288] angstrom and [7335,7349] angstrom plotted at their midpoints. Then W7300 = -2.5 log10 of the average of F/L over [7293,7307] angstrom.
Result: 0.01 mag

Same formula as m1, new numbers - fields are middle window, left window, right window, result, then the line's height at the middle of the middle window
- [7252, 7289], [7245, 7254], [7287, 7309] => -0.3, 7.72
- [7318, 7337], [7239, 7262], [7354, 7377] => 0.2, 7.7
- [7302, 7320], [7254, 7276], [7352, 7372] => 0.1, 7.71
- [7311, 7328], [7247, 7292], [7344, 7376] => 0.2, 7.7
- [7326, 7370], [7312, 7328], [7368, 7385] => 0.2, 7.69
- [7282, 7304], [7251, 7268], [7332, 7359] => 0.2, 7.74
